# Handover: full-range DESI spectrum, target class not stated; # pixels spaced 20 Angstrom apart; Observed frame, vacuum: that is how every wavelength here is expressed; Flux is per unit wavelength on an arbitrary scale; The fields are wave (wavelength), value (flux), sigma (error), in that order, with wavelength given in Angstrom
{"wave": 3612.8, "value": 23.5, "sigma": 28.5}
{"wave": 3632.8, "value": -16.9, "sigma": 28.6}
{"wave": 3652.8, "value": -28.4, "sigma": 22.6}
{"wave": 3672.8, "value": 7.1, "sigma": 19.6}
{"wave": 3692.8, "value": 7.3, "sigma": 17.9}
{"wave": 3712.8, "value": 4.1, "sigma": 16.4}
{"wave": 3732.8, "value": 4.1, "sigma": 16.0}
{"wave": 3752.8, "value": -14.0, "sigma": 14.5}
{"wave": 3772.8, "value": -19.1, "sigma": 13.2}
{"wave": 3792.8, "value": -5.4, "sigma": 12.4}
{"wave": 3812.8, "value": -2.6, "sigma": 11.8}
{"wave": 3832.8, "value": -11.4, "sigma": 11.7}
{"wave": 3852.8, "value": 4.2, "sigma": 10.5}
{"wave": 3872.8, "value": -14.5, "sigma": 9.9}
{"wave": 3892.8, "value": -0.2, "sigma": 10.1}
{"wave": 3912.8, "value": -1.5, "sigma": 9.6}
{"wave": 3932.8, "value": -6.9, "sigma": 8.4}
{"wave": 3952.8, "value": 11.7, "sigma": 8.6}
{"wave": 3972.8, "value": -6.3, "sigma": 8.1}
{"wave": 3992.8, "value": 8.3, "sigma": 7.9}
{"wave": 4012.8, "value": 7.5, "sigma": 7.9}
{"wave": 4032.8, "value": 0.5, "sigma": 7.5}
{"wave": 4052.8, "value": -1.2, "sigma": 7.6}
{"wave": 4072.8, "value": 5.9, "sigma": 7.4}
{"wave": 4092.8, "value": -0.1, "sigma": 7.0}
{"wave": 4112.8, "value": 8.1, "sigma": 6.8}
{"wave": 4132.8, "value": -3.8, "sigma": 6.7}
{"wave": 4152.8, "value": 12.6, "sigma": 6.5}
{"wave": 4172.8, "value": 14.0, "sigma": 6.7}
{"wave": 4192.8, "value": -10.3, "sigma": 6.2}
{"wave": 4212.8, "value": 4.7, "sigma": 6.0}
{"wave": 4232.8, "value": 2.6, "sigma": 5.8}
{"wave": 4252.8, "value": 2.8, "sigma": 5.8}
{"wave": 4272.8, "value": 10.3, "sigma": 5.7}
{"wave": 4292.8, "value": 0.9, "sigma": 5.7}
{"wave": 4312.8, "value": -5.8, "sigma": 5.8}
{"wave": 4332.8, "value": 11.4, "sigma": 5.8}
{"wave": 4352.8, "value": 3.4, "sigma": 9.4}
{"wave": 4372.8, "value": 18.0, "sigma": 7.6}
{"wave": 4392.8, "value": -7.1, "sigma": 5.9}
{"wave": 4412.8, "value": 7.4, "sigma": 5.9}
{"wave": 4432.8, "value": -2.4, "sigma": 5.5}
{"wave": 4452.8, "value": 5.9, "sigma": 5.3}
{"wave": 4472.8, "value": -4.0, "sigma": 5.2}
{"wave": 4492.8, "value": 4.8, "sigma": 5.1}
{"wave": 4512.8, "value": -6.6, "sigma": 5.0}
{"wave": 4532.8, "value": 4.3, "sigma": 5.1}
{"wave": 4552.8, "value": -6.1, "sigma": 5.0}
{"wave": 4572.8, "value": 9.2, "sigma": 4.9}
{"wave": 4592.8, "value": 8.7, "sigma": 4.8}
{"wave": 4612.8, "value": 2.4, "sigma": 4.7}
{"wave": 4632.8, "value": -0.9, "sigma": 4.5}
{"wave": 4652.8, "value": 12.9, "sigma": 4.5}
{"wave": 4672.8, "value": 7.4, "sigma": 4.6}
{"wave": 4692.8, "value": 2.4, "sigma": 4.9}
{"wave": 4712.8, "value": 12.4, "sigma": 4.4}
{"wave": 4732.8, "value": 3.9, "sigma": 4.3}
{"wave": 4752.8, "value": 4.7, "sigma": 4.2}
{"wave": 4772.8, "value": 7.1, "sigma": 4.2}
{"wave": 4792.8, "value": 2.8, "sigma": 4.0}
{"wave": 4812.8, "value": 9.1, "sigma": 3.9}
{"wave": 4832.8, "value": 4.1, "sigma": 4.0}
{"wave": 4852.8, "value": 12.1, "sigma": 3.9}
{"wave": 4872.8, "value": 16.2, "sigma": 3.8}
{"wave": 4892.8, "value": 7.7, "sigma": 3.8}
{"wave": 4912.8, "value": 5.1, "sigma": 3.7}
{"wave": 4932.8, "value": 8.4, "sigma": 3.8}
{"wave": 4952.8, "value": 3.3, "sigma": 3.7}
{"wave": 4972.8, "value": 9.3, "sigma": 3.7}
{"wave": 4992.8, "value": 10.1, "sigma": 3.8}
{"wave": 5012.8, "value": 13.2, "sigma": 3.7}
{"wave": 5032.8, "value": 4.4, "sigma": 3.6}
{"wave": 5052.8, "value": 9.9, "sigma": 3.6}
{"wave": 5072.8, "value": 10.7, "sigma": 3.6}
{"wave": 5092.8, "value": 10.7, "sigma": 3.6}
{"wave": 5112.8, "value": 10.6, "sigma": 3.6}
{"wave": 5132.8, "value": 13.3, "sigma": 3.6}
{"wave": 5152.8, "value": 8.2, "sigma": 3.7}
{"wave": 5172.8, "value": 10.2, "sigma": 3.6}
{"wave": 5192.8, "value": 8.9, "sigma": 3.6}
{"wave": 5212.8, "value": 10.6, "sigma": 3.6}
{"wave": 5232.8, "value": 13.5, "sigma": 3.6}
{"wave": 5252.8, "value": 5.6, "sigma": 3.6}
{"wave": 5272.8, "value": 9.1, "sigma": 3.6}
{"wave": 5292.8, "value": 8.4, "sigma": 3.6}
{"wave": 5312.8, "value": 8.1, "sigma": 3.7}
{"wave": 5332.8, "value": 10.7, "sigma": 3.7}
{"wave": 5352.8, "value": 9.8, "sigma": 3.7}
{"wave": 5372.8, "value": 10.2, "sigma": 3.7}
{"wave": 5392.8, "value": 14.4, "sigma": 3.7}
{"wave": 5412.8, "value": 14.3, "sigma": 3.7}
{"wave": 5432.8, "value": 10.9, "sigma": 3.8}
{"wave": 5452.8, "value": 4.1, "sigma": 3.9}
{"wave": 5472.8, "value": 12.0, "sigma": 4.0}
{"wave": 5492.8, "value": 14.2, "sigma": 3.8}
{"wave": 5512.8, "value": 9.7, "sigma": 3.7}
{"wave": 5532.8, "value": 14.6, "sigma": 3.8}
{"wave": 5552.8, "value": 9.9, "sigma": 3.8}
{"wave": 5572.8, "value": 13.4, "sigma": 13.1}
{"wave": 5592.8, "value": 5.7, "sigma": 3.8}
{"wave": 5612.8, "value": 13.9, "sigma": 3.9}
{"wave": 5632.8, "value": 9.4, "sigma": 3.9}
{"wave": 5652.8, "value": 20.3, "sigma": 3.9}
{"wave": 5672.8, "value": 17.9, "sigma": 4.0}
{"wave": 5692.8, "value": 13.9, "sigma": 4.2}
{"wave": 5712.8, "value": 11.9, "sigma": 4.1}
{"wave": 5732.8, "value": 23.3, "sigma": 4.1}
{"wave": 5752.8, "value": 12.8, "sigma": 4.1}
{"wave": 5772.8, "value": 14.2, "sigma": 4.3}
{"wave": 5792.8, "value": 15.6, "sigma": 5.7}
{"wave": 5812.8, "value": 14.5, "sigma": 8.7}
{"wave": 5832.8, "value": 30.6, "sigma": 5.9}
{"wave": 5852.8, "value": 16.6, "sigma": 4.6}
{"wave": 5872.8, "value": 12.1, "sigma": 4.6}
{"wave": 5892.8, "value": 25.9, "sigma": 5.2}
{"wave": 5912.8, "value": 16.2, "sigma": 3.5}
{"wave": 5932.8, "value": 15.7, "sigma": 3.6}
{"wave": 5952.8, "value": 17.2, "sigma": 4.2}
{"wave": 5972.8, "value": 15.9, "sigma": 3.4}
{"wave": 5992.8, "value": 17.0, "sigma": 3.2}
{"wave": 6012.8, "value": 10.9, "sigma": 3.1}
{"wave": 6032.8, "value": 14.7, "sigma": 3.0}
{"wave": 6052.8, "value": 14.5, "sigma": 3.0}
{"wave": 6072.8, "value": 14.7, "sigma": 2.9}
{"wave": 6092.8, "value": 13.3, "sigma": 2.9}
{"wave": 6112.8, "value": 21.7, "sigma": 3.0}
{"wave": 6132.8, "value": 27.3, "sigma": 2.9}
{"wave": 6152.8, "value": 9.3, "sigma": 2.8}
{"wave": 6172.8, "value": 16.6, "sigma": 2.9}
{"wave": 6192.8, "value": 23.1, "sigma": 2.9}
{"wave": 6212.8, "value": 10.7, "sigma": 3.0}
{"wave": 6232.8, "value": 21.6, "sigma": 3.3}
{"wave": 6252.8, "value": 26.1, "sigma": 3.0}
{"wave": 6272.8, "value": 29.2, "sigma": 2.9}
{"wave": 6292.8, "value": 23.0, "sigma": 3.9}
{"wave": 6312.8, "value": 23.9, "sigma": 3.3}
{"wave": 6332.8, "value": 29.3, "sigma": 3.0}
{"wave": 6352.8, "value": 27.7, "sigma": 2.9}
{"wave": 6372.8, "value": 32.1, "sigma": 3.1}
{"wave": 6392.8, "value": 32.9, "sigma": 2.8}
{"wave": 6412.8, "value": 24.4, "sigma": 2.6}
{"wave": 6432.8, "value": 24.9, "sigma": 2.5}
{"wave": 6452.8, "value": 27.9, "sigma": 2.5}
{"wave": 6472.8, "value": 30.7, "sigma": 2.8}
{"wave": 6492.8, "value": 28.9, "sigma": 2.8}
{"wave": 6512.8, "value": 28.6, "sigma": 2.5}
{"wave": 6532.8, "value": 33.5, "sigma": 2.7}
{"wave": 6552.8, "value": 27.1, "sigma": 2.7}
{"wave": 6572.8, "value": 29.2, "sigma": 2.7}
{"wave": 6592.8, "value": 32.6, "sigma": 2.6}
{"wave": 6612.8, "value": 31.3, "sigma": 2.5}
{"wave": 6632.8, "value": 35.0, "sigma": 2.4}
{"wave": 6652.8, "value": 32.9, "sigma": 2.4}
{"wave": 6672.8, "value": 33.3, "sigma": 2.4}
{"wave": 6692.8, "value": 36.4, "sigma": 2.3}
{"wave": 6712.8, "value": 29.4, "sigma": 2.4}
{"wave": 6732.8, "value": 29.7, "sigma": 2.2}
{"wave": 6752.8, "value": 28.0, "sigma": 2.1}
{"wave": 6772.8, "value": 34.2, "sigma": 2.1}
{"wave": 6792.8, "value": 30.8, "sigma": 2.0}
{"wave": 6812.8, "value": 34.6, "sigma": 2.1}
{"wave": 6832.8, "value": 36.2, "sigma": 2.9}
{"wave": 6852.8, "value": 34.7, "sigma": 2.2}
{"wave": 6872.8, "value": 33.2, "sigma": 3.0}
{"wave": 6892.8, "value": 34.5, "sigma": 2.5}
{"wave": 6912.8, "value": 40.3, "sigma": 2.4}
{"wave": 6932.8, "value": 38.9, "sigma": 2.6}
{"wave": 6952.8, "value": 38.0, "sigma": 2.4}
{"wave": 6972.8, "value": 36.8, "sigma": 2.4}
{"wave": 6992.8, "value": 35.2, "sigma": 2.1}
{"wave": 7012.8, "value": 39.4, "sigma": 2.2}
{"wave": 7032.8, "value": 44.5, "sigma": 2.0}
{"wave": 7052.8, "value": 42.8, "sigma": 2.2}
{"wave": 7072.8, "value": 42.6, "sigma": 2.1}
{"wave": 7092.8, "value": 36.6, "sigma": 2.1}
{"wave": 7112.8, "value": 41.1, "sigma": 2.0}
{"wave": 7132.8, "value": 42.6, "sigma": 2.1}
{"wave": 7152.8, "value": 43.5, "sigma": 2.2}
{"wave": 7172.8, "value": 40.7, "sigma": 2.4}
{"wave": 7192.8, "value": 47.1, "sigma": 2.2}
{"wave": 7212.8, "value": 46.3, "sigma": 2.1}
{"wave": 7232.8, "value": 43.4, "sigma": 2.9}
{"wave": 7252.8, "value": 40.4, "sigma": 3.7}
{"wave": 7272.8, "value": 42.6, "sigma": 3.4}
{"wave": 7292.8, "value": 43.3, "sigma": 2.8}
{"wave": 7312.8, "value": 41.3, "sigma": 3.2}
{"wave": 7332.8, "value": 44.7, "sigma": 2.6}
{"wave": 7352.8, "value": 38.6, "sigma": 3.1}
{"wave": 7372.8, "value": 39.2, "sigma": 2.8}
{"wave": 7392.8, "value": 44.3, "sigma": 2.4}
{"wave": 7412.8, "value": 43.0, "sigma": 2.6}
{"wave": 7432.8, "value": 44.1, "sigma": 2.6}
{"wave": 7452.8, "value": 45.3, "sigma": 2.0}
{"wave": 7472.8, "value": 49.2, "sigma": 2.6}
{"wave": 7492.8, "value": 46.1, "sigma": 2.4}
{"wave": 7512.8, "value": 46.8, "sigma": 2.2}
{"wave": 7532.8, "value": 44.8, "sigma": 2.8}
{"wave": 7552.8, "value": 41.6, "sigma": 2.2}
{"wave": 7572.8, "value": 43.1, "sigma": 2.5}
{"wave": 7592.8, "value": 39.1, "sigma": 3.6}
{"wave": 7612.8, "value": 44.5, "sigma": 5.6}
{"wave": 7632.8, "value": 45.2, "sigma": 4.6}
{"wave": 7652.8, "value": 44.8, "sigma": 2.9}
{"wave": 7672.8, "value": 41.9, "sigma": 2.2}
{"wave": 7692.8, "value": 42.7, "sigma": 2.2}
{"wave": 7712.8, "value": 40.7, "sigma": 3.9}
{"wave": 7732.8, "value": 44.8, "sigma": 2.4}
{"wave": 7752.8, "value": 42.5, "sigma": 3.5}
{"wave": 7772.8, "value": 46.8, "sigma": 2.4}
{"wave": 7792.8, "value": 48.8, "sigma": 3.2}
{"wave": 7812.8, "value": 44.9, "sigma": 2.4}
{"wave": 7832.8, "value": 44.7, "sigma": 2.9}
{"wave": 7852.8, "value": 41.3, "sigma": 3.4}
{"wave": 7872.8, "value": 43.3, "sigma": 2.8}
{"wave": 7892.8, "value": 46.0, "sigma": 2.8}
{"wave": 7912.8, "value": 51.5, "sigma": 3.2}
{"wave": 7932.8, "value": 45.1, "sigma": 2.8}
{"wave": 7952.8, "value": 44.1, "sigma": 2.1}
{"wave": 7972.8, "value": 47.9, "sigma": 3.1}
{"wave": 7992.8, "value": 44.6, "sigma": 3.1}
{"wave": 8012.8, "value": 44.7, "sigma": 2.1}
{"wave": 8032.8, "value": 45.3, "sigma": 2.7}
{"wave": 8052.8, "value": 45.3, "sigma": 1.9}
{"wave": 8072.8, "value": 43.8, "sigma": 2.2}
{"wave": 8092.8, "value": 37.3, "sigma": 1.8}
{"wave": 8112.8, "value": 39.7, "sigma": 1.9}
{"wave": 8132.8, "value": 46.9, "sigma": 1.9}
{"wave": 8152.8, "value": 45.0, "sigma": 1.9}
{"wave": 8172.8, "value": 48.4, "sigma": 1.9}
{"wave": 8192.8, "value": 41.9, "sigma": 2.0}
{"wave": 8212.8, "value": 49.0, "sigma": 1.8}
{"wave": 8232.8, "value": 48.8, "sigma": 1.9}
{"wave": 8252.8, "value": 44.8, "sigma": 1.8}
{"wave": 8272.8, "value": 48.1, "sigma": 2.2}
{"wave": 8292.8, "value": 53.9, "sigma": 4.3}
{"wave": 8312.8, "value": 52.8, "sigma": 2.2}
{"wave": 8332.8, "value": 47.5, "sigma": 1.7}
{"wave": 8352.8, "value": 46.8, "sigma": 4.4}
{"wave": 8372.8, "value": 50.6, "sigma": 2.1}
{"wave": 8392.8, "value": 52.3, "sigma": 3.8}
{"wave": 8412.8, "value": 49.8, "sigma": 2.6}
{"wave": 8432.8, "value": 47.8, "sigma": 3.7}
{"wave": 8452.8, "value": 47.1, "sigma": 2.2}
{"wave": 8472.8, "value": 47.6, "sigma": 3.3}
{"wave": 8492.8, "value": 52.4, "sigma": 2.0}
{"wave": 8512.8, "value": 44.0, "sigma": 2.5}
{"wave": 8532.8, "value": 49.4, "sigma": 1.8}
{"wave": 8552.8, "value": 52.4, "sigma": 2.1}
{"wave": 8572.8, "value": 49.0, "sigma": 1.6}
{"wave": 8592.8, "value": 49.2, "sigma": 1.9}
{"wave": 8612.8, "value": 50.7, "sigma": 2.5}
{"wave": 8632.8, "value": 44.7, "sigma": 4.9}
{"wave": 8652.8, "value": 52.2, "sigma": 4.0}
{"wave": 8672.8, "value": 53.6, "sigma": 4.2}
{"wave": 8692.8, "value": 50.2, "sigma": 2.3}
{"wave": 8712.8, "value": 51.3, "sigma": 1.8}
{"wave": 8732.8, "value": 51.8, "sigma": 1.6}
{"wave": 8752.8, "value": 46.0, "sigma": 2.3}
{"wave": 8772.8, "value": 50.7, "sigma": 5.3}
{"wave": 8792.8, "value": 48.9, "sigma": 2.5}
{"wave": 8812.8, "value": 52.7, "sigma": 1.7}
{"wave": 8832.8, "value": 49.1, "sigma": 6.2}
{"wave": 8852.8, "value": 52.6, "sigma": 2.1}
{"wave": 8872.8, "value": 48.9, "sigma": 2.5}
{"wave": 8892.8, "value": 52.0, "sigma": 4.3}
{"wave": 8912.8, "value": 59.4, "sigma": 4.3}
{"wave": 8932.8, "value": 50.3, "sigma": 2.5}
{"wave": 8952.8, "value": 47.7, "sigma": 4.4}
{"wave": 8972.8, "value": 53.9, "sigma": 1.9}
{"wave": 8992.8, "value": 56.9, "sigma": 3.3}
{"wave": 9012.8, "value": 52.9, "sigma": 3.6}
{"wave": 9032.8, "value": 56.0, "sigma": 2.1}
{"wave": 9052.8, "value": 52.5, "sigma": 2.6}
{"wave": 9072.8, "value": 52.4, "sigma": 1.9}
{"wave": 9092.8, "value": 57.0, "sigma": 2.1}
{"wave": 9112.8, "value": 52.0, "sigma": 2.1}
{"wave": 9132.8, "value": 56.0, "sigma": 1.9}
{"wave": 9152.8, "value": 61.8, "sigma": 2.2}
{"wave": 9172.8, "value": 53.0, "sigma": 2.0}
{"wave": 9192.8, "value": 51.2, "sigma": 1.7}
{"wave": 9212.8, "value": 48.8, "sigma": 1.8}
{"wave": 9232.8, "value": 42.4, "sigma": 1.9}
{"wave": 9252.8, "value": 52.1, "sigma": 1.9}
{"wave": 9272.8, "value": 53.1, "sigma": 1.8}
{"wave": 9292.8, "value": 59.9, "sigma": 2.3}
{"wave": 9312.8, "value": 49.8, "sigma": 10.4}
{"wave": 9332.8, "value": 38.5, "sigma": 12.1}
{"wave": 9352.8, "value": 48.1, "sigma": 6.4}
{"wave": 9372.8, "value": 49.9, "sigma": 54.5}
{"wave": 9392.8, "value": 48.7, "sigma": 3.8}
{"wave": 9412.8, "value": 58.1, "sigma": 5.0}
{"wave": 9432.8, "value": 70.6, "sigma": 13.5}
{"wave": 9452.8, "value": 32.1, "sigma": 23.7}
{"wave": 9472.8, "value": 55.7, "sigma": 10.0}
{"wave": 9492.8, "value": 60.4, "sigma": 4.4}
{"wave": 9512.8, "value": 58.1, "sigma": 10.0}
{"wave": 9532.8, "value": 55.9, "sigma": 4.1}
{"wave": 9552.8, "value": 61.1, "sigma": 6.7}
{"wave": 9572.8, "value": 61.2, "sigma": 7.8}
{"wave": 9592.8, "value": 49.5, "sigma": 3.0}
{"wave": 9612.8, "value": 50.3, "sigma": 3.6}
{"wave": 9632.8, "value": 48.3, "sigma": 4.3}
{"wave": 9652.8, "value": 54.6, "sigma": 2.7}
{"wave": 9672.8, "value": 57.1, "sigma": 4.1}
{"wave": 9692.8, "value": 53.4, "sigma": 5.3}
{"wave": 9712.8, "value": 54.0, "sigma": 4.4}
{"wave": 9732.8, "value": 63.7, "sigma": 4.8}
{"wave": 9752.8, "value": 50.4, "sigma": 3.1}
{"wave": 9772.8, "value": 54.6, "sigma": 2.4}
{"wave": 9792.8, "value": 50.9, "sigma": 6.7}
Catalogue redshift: 0.565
